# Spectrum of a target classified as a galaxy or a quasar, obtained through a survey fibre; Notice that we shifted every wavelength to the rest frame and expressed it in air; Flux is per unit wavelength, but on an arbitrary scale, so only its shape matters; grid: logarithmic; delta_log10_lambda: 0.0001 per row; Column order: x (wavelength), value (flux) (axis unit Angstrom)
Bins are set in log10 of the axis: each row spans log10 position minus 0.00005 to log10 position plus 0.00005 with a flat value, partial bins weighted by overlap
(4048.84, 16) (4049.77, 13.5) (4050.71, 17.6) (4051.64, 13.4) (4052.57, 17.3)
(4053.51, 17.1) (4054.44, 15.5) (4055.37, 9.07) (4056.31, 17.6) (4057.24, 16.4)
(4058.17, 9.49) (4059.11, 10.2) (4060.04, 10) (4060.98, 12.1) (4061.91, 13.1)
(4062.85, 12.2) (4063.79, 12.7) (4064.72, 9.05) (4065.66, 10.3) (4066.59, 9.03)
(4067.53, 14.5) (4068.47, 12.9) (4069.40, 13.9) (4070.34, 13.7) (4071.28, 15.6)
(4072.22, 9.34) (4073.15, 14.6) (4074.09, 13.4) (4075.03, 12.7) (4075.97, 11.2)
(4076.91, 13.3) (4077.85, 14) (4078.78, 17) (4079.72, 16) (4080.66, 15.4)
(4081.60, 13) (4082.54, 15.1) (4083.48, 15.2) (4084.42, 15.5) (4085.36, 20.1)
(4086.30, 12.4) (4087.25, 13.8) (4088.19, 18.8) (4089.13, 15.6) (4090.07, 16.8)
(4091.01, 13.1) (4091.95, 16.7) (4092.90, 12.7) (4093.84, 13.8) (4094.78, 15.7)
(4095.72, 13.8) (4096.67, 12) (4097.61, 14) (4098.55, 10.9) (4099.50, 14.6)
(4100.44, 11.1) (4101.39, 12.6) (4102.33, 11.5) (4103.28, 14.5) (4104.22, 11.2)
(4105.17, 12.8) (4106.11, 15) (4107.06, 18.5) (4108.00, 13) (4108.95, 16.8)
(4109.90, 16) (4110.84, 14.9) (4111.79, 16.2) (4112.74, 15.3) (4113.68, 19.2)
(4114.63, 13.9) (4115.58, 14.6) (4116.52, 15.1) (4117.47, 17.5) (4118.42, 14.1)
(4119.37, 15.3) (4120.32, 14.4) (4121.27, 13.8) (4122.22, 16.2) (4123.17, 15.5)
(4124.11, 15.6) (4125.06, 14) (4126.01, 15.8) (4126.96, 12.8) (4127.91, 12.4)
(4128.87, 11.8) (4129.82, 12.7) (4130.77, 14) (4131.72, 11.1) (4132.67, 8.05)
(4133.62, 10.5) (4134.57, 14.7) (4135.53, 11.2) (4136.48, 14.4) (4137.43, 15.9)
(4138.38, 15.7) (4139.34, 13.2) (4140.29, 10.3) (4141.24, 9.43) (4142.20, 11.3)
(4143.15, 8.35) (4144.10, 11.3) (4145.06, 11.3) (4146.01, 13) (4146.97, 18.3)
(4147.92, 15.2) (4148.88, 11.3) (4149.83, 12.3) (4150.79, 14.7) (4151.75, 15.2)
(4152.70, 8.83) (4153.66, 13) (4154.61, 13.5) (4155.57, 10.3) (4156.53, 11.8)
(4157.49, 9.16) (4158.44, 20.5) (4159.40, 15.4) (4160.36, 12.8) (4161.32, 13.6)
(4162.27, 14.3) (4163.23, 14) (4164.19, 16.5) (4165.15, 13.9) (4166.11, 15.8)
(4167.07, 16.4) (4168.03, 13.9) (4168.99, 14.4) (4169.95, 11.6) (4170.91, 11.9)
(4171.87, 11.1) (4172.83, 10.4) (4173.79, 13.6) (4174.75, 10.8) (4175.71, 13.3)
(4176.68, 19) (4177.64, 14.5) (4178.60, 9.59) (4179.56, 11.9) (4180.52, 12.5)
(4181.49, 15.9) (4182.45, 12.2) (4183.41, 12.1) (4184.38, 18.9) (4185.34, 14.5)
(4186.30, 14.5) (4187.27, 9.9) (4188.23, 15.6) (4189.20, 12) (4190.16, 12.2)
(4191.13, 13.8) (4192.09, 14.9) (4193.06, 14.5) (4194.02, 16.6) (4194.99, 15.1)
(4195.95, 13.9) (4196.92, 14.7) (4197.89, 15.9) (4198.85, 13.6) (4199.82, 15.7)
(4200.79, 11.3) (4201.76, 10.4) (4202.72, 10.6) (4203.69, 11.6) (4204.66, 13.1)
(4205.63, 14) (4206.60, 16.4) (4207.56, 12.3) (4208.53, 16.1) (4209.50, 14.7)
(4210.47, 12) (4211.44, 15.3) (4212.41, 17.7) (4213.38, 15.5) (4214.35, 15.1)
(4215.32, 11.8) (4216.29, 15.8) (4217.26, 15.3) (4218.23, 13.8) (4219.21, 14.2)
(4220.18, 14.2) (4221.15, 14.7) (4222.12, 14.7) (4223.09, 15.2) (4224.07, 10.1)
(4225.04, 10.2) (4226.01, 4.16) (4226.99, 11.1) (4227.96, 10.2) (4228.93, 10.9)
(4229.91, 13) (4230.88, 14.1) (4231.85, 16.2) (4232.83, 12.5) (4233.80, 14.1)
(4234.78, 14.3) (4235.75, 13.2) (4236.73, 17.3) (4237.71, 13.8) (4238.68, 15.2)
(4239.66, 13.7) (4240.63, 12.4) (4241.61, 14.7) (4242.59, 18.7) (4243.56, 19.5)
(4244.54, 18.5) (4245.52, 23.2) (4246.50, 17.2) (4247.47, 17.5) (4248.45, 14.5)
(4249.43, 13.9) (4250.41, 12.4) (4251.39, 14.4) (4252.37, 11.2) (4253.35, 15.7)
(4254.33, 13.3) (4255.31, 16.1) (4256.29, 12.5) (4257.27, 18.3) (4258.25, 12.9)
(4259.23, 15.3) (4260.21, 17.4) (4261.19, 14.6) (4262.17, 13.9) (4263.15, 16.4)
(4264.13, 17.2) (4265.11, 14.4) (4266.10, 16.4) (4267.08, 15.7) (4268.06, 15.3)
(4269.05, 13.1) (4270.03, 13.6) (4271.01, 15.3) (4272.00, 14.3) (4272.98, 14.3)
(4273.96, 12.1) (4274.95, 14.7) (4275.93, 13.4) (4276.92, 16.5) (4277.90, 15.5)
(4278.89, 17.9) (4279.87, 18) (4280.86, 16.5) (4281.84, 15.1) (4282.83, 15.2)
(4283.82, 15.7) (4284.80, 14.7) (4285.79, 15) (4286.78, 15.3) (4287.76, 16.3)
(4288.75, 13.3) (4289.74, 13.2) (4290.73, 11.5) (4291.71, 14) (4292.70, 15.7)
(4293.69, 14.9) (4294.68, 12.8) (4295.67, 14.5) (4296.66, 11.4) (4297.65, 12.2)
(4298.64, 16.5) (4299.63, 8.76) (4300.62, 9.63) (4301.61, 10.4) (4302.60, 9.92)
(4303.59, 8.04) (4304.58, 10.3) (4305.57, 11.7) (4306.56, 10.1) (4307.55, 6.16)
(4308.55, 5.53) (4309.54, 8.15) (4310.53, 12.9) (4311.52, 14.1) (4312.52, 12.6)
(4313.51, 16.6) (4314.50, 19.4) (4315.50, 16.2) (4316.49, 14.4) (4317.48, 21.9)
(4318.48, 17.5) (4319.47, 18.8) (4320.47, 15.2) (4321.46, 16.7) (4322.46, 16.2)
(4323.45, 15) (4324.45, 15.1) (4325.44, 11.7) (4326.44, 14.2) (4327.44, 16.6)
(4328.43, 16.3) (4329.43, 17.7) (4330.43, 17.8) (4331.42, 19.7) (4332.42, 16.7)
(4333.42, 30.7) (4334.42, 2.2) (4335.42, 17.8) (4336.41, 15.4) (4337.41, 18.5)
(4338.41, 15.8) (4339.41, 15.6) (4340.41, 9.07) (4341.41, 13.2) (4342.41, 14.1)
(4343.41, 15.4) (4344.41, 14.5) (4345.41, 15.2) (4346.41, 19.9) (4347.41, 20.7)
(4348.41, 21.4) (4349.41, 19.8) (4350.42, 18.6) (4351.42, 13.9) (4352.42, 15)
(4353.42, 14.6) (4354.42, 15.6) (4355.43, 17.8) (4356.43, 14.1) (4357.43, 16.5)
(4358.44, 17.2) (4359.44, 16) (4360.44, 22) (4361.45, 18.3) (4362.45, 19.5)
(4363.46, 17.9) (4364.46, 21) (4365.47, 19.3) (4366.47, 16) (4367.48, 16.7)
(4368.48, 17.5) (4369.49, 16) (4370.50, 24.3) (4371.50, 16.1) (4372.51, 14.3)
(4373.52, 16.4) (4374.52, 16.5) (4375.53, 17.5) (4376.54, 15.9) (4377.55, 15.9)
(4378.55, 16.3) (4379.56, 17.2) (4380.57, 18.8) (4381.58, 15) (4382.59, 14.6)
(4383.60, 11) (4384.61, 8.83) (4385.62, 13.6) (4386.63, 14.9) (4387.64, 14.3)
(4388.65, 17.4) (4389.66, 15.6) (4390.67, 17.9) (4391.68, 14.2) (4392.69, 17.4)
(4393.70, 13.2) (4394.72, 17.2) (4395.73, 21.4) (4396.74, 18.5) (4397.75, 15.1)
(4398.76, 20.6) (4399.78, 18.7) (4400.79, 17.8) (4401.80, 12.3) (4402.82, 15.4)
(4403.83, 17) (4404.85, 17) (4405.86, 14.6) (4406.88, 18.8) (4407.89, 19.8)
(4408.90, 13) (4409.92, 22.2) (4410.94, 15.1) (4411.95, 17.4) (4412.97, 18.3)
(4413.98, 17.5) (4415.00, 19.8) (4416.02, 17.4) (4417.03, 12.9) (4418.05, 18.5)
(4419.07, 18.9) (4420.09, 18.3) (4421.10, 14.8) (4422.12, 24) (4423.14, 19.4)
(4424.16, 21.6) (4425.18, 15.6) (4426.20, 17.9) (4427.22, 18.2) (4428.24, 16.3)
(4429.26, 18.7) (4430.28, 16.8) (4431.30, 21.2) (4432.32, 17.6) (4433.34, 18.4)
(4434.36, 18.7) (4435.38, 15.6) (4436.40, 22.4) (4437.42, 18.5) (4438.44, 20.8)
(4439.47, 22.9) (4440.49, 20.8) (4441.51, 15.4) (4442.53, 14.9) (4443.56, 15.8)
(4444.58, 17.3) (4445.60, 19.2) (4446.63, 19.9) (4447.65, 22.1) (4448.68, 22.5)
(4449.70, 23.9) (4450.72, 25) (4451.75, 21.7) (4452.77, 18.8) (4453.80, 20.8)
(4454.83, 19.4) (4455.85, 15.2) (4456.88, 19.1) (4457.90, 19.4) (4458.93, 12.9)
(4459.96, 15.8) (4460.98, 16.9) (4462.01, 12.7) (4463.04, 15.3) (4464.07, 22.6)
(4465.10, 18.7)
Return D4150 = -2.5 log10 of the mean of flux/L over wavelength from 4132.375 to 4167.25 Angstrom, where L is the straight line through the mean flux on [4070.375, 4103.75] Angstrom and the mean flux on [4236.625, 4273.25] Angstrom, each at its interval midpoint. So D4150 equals 0.12 mag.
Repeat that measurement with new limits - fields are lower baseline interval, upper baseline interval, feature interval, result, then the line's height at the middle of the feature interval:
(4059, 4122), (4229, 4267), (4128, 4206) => 0.108 mag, 14.6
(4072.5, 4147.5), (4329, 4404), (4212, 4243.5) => 0.109 mag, 15.2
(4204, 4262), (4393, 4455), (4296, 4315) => 0.372 mag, 15.9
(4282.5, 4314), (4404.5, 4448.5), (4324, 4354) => -0.142 mag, 14.3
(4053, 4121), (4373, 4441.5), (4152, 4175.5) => 0.119 mag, 14.8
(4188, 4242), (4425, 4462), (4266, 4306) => 0.102 mag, 15.2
